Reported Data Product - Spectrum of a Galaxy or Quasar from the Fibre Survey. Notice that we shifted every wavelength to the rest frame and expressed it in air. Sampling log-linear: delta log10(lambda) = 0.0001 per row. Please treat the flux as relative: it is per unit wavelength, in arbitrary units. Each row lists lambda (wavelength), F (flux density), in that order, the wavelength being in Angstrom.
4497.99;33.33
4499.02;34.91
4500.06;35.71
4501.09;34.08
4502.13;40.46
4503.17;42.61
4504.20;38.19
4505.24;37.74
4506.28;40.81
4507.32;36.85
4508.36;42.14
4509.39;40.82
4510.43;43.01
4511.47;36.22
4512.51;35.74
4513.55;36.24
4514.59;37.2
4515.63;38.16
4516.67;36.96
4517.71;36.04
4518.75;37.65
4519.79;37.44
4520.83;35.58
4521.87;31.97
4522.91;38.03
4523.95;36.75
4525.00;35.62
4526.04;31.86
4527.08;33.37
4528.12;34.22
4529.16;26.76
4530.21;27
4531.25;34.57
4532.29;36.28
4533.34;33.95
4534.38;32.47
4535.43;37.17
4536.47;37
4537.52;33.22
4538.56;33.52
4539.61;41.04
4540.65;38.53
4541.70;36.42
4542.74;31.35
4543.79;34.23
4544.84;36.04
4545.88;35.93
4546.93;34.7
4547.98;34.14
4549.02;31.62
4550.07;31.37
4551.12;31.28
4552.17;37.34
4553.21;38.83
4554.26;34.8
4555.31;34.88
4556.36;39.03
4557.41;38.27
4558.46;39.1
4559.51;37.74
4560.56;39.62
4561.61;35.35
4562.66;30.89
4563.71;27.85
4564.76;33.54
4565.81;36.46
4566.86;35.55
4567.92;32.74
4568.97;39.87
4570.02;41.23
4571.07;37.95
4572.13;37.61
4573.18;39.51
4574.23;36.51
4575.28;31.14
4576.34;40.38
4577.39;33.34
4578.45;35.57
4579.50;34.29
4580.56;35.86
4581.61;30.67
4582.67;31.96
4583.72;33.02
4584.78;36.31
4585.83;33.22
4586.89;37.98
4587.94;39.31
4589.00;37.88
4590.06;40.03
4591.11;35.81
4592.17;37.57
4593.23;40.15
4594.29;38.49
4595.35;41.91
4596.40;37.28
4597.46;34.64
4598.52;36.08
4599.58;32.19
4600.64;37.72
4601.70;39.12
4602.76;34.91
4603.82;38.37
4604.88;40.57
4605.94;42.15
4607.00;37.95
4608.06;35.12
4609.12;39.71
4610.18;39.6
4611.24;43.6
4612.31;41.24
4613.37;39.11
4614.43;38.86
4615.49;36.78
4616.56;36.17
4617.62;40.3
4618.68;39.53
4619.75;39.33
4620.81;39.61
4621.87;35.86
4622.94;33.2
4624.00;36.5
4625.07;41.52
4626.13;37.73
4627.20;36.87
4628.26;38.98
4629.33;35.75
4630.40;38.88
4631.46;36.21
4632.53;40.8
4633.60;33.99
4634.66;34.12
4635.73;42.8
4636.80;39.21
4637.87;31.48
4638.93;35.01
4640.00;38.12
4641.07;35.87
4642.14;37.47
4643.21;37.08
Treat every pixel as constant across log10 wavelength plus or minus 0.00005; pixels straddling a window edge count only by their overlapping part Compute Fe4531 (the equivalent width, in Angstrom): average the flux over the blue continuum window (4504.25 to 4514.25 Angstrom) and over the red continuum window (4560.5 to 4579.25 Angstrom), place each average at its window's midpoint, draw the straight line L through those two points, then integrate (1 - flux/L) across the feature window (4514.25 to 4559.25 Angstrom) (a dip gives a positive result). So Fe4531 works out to 2.65 Angstrom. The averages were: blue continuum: 38.8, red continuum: 35.7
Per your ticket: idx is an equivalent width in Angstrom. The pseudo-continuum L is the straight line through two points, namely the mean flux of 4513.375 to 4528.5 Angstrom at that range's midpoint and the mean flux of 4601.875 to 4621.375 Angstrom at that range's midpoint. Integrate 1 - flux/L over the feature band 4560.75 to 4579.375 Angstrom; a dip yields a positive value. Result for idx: 0.9 Angstrom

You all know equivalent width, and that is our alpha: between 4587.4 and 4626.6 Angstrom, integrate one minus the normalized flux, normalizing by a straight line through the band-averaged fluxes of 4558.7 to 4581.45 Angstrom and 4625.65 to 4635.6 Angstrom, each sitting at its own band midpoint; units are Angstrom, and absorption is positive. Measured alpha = -1.7 Angstrom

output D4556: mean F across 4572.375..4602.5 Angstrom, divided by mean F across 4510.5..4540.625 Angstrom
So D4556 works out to 1.03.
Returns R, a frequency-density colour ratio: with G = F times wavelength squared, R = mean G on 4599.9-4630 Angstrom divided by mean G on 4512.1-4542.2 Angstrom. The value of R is 1.13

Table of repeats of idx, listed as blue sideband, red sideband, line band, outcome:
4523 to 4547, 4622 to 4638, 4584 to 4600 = -0.47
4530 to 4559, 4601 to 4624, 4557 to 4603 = 0.85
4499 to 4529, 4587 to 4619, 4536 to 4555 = 1.24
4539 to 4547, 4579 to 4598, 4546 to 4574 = 0.30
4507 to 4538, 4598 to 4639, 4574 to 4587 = 0.89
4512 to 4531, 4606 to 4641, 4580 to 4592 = 0.36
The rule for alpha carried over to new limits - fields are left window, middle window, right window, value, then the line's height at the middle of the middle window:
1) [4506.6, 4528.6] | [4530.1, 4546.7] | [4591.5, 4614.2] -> 0.9 Angstrom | 37.2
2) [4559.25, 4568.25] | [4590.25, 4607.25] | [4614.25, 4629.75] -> -0.7 Angstrom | 36.4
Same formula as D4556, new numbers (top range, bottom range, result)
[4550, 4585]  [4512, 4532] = 1.02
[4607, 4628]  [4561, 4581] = 1.08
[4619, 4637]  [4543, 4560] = 1.06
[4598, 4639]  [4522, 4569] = 1.09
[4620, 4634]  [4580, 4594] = 1.04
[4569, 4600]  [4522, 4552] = 1.07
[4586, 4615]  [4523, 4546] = 1.11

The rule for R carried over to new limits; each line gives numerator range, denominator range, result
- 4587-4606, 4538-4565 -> 1.09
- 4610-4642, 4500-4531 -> 1.09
